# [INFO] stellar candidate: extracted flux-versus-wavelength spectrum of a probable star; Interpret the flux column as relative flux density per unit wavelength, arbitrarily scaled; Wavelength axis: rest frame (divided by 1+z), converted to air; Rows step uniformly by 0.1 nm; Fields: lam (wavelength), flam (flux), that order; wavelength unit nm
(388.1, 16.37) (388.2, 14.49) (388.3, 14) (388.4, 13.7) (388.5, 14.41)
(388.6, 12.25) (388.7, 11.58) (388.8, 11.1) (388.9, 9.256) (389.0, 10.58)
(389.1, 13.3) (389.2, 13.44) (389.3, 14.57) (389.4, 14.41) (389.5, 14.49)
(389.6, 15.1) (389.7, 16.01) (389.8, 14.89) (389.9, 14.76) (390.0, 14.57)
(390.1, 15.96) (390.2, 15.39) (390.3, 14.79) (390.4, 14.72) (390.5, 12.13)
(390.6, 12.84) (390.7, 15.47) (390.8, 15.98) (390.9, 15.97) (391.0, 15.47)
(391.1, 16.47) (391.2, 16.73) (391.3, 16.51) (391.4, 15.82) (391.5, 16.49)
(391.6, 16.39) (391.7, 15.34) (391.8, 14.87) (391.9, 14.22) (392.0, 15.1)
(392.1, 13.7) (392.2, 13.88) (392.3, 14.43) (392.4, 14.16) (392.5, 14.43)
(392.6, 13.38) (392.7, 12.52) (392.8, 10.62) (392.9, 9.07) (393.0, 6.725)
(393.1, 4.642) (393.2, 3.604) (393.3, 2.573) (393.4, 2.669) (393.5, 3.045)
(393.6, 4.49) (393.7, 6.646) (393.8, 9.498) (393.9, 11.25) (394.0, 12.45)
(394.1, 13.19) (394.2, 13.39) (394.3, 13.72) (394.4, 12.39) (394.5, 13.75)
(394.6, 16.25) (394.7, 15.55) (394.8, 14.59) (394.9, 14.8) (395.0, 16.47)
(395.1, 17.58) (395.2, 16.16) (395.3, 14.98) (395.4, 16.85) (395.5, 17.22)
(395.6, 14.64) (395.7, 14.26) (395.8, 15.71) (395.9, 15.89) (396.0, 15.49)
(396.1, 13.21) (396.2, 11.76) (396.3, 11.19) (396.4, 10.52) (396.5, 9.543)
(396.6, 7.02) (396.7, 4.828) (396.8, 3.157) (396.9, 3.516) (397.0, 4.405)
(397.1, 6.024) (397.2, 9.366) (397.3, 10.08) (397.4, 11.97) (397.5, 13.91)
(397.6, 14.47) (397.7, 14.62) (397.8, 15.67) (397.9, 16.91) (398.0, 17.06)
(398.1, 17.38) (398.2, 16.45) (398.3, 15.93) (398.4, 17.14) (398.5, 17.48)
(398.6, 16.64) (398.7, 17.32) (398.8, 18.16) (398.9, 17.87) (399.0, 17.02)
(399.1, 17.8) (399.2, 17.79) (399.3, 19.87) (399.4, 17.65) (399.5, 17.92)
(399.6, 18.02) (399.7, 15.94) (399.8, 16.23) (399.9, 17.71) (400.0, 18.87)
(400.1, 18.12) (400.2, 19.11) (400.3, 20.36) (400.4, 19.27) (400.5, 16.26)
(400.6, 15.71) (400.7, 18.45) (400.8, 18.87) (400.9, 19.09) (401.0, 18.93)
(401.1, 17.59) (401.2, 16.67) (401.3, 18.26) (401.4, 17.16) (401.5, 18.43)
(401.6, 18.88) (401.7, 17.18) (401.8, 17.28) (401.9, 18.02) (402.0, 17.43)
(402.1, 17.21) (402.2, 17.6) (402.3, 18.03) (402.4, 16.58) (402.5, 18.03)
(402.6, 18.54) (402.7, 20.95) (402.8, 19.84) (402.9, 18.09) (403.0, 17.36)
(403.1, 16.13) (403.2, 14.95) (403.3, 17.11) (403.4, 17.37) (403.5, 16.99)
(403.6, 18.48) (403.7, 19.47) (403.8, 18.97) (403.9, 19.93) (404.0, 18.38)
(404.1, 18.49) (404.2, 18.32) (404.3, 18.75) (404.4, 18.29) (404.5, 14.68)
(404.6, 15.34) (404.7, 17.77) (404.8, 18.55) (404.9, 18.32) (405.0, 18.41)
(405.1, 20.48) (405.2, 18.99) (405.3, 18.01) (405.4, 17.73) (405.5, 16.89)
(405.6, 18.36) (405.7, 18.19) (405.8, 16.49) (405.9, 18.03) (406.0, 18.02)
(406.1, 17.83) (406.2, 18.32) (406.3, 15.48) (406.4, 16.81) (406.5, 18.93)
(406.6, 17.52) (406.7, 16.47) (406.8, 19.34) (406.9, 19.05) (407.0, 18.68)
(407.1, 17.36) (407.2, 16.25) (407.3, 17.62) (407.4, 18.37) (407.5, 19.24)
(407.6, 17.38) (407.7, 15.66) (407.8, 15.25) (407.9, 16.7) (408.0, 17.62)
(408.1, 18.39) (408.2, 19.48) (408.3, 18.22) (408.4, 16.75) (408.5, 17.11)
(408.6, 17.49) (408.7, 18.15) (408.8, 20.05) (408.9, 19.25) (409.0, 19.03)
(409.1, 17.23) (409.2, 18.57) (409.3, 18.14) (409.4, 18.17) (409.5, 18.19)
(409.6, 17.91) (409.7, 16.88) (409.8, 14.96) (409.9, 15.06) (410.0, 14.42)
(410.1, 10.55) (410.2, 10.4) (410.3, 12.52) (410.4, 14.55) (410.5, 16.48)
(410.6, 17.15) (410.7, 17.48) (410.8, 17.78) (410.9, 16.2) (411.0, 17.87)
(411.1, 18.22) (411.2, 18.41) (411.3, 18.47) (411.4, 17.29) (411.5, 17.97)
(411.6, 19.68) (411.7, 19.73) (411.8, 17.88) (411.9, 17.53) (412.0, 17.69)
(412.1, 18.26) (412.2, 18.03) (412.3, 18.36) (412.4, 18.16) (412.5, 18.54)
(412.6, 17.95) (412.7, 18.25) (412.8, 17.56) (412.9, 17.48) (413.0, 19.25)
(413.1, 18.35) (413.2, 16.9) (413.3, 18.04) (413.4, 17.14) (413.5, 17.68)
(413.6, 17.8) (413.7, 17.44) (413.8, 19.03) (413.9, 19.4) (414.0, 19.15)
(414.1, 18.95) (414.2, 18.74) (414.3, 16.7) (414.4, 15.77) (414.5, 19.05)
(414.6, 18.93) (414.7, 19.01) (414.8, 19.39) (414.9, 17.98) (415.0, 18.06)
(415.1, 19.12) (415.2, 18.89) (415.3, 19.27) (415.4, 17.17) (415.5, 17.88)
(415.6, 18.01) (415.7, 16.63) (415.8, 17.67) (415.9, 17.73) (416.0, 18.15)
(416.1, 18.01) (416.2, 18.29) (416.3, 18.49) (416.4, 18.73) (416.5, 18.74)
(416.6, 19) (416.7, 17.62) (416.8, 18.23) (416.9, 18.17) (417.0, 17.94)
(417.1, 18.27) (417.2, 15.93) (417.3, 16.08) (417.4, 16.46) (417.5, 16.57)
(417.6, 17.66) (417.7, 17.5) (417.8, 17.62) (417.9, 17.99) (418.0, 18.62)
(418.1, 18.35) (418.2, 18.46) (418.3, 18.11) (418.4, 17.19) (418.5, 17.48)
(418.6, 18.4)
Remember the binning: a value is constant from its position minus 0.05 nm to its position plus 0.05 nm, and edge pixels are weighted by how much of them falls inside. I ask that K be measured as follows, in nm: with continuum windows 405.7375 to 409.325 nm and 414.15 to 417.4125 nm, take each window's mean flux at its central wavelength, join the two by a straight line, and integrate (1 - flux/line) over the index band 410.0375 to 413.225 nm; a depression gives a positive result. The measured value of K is 0.12 nm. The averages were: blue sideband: 17.8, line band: 17.2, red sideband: 18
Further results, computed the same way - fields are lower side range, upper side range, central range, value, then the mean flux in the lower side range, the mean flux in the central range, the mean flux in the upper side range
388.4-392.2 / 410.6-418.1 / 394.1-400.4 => 0.35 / 14.4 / 14.6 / 18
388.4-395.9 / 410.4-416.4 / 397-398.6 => 0.05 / 13.2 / 14.1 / 18.1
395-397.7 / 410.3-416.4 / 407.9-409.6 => -0.20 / 11.8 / 18.2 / 18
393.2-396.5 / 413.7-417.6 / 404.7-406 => -0.25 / 12.4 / 18.2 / 18.1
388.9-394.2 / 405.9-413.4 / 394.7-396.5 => -0.12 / 12.7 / 14.7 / 17.4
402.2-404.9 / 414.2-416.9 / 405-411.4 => 0.25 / 17.9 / 17.3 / 18.2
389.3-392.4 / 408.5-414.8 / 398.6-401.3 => -0.30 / 15.1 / 17.9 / 17.5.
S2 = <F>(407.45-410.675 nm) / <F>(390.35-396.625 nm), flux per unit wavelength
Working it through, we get 1.30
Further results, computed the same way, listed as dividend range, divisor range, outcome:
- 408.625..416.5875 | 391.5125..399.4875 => 1.37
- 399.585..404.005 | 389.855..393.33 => 1.33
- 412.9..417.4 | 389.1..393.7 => 1.40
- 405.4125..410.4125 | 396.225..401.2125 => 1.14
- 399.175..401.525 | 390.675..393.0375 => 1.25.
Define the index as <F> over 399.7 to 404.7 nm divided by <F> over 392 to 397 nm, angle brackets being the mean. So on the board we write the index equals 1.57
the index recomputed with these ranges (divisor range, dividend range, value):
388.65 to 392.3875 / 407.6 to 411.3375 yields 1.16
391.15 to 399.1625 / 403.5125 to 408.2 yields 1.39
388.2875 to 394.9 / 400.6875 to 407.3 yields 1.40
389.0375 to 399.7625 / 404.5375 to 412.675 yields 1.29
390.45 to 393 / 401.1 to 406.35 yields 1.25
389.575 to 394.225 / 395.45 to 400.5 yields 1.16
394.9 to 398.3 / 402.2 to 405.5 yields 1.41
